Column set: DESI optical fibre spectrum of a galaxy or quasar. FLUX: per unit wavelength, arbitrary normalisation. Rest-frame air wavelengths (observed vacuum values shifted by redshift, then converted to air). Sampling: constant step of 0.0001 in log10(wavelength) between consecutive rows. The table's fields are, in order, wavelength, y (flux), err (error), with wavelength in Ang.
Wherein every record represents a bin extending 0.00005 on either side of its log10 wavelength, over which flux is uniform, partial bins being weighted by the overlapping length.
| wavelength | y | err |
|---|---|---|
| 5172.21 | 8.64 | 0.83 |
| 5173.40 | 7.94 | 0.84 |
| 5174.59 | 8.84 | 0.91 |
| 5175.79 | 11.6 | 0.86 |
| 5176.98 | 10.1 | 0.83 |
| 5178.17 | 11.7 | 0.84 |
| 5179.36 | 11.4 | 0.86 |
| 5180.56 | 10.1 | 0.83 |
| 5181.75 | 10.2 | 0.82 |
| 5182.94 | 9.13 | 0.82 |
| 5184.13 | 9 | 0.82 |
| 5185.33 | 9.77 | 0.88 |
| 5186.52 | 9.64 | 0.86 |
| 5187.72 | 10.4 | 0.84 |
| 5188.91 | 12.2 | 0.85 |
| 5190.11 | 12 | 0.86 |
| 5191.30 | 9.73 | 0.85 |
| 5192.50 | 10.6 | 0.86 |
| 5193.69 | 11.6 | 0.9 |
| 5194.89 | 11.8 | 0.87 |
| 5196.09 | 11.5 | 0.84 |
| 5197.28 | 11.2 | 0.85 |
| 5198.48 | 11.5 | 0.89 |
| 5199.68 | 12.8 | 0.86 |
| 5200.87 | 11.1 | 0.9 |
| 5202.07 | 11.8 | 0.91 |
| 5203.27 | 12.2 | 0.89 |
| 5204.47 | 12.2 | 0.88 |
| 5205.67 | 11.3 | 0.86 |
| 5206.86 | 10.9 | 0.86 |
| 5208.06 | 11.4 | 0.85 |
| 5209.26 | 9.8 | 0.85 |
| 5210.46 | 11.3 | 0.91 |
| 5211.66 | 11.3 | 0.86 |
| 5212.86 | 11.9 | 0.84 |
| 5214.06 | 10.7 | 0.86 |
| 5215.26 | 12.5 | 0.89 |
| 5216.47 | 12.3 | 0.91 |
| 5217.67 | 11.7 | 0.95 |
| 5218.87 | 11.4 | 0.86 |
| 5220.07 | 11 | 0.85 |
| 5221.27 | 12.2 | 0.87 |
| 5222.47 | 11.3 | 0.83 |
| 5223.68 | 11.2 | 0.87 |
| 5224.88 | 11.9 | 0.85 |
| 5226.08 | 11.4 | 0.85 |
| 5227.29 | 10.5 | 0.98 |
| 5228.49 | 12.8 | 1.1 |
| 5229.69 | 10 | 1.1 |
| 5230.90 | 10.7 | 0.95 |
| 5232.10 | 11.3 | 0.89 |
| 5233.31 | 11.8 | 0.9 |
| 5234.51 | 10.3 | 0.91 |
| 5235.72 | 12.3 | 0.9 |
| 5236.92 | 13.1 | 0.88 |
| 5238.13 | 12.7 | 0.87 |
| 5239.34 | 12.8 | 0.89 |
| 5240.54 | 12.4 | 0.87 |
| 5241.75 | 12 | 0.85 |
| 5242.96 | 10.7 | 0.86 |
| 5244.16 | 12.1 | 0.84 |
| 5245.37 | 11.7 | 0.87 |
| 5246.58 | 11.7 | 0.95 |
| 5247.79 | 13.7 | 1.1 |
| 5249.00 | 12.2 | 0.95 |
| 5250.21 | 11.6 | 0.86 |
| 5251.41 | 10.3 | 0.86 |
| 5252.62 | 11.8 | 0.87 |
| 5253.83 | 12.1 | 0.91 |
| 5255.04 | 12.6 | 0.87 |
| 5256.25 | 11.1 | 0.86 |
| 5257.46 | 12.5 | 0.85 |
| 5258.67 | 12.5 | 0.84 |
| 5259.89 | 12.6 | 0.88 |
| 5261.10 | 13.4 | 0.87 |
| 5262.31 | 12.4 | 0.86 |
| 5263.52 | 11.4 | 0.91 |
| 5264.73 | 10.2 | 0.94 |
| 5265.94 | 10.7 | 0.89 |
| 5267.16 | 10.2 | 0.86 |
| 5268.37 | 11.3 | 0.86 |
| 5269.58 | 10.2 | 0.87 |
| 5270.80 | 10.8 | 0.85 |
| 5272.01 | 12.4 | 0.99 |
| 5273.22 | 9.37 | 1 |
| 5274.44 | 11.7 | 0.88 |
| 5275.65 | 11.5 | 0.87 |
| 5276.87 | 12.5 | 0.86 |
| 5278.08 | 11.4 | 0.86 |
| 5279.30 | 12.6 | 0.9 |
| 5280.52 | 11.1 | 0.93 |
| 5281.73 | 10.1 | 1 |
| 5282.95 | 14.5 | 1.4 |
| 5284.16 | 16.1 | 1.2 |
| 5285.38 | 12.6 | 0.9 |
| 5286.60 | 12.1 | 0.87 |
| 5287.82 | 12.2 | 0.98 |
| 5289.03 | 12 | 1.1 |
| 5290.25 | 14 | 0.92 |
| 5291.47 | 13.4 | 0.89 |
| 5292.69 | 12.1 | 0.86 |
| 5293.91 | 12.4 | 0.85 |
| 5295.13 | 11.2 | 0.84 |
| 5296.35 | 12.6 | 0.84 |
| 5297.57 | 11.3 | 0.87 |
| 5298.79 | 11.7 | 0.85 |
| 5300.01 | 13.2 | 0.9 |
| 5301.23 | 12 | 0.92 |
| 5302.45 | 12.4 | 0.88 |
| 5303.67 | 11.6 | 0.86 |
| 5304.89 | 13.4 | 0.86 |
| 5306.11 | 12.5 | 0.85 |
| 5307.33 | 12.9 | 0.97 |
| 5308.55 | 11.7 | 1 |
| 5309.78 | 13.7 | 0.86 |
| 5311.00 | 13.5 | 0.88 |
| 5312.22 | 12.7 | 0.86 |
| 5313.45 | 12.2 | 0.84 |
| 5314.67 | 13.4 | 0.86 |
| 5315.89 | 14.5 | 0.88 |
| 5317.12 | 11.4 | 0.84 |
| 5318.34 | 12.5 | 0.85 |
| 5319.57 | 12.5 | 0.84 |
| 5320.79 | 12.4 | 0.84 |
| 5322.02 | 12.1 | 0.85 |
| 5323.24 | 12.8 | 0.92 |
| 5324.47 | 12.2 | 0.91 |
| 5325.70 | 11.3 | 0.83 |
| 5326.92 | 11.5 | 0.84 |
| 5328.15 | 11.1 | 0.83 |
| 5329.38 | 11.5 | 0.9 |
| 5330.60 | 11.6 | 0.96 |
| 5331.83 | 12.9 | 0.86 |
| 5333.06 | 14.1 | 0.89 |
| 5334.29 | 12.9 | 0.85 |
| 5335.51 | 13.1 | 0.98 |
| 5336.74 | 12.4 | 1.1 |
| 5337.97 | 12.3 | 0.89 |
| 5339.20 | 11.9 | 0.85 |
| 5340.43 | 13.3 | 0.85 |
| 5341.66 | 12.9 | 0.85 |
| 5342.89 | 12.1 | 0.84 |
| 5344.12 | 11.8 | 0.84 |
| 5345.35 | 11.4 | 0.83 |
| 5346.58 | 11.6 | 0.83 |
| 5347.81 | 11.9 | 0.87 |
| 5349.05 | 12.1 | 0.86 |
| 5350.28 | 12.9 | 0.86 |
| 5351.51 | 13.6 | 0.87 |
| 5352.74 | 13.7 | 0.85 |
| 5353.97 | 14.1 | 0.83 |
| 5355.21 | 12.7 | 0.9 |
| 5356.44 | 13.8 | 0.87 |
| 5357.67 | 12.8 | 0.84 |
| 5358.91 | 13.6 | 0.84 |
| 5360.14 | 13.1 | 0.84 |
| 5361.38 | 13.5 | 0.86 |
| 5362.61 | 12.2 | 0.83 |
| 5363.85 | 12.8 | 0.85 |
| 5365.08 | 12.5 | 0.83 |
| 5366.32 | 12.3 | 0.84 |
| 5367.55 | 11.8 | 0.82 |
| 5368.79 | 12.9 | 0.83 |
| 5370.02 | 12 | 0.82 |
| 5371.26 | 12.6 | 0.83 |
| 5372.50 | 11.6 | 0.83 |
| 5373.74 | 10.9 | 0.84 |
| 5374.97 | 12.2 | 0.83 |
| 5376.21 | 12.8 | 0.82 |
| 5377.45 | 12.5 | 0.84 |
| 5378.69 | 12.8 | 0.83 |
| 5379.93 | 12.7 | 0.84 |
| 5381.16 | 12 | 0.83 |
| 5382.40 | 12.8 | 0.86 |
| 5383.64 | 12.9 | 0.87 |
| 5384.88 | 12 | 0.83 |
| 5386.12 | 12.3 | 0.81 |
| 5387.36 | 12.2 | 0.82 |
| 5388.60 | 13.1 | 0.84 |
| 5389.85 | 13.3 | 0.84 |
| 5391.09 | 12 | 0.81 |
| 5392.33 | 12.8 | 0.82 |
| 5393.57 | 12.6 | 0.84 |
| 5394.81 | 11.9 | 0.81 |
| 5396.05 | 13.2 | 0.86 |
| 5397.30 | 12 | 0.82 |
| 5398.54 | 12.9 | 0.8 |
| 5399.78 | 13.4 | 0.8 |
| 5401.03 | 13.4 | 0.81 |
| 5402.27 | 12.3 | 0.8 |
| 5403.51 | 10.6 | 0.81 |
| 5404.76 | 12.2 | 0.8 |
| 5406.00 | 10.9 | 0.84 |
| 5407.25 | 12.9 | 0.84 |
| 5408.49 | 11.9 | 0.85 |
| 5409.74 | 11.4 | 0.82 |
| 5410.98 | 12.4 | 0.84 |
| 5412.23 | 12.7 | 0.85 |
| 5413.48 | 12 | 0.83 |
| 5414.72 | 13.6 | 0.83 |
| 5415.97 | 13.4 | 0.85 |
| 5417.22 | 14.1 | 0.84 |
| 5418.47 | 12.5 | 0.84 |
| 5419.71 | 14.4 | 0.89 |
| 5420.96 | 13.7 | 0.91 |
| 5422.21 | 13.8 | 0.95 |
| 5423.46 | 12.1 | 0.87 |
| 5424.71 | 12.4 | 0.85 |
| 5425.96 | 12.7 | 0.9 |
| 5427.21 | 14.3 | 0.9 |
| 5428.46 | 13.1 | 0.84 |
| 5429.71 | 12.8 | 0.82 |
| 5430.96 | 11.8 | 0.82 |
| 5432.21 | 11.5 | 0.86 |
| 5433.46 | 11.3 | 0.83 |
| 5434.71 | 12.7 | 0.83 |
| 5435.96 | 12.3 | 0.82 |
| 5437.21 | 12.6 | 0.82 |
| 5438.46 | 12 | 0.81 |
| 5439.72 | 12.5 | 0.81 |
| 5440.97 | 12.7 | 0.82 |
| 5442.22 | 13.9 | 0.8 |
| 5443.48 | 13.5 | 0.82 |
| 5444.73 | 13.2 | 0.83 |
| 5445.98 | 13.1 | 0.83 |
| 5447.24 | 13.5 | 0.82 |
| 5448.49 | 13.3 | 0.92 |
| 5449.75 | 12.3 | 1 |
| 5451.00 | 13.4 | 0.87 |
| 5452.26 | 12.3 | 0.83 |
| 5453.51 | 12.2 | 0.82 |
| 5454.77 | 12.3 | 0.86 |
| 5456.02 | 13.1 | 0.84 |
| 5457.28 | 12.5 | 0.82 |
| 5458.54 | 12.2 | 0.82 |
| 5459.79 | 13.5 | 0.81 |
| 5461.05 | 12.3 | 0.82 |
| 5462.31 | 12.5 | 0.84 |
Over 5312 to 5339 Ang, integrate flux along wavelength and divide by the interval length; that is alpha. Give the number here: 12.4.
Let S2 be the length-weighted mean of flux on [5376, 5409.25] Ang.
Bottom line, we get 12.4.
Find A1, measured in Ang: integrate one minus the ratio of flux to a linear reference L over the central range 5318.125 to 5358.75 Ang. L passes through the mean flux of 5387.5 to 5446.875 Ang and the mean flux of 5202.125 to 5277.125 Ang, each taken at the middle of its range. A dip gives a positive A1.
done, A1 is -0.96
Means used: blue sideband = 11.6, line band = 12.5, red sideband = 12.7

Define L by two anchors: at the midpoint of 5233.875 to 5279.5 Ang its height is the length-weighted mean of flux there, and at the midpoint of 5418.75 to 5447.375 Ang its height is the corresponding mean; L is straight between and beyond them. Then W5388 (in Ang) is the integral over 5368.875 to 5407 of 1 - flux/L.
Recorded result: 0.59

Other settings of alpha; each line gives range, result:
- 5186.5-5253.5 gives 11.6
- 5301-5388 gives 12.5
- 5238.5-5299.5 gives 12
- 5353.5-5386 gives 12.6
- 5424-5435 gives 12.5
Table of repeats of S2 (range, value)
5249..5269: 11.7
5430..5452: 12.7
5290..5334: 12.4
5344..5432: 12.6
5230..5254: 11.8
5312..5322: 12.7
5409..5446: 12.8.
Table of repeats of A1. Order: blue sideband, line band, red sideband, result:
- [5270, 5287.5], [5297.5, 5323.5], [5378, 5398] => -0.9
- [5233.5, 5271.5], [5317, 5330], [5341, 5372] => 0.5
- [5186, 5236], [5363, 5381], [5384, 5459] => 0.1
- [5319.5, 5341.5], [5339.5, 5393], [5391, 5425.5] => -0.4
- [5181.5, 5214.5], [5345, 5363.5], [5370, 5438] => -1.1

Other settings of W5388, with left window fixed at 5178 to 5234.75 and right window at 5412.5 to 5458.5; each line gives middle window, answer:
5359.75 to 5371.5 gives -0.2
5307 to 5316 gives -0.8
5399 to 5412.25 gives 0.5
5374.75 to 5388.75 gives -0.1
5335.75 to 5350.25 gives 0.0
